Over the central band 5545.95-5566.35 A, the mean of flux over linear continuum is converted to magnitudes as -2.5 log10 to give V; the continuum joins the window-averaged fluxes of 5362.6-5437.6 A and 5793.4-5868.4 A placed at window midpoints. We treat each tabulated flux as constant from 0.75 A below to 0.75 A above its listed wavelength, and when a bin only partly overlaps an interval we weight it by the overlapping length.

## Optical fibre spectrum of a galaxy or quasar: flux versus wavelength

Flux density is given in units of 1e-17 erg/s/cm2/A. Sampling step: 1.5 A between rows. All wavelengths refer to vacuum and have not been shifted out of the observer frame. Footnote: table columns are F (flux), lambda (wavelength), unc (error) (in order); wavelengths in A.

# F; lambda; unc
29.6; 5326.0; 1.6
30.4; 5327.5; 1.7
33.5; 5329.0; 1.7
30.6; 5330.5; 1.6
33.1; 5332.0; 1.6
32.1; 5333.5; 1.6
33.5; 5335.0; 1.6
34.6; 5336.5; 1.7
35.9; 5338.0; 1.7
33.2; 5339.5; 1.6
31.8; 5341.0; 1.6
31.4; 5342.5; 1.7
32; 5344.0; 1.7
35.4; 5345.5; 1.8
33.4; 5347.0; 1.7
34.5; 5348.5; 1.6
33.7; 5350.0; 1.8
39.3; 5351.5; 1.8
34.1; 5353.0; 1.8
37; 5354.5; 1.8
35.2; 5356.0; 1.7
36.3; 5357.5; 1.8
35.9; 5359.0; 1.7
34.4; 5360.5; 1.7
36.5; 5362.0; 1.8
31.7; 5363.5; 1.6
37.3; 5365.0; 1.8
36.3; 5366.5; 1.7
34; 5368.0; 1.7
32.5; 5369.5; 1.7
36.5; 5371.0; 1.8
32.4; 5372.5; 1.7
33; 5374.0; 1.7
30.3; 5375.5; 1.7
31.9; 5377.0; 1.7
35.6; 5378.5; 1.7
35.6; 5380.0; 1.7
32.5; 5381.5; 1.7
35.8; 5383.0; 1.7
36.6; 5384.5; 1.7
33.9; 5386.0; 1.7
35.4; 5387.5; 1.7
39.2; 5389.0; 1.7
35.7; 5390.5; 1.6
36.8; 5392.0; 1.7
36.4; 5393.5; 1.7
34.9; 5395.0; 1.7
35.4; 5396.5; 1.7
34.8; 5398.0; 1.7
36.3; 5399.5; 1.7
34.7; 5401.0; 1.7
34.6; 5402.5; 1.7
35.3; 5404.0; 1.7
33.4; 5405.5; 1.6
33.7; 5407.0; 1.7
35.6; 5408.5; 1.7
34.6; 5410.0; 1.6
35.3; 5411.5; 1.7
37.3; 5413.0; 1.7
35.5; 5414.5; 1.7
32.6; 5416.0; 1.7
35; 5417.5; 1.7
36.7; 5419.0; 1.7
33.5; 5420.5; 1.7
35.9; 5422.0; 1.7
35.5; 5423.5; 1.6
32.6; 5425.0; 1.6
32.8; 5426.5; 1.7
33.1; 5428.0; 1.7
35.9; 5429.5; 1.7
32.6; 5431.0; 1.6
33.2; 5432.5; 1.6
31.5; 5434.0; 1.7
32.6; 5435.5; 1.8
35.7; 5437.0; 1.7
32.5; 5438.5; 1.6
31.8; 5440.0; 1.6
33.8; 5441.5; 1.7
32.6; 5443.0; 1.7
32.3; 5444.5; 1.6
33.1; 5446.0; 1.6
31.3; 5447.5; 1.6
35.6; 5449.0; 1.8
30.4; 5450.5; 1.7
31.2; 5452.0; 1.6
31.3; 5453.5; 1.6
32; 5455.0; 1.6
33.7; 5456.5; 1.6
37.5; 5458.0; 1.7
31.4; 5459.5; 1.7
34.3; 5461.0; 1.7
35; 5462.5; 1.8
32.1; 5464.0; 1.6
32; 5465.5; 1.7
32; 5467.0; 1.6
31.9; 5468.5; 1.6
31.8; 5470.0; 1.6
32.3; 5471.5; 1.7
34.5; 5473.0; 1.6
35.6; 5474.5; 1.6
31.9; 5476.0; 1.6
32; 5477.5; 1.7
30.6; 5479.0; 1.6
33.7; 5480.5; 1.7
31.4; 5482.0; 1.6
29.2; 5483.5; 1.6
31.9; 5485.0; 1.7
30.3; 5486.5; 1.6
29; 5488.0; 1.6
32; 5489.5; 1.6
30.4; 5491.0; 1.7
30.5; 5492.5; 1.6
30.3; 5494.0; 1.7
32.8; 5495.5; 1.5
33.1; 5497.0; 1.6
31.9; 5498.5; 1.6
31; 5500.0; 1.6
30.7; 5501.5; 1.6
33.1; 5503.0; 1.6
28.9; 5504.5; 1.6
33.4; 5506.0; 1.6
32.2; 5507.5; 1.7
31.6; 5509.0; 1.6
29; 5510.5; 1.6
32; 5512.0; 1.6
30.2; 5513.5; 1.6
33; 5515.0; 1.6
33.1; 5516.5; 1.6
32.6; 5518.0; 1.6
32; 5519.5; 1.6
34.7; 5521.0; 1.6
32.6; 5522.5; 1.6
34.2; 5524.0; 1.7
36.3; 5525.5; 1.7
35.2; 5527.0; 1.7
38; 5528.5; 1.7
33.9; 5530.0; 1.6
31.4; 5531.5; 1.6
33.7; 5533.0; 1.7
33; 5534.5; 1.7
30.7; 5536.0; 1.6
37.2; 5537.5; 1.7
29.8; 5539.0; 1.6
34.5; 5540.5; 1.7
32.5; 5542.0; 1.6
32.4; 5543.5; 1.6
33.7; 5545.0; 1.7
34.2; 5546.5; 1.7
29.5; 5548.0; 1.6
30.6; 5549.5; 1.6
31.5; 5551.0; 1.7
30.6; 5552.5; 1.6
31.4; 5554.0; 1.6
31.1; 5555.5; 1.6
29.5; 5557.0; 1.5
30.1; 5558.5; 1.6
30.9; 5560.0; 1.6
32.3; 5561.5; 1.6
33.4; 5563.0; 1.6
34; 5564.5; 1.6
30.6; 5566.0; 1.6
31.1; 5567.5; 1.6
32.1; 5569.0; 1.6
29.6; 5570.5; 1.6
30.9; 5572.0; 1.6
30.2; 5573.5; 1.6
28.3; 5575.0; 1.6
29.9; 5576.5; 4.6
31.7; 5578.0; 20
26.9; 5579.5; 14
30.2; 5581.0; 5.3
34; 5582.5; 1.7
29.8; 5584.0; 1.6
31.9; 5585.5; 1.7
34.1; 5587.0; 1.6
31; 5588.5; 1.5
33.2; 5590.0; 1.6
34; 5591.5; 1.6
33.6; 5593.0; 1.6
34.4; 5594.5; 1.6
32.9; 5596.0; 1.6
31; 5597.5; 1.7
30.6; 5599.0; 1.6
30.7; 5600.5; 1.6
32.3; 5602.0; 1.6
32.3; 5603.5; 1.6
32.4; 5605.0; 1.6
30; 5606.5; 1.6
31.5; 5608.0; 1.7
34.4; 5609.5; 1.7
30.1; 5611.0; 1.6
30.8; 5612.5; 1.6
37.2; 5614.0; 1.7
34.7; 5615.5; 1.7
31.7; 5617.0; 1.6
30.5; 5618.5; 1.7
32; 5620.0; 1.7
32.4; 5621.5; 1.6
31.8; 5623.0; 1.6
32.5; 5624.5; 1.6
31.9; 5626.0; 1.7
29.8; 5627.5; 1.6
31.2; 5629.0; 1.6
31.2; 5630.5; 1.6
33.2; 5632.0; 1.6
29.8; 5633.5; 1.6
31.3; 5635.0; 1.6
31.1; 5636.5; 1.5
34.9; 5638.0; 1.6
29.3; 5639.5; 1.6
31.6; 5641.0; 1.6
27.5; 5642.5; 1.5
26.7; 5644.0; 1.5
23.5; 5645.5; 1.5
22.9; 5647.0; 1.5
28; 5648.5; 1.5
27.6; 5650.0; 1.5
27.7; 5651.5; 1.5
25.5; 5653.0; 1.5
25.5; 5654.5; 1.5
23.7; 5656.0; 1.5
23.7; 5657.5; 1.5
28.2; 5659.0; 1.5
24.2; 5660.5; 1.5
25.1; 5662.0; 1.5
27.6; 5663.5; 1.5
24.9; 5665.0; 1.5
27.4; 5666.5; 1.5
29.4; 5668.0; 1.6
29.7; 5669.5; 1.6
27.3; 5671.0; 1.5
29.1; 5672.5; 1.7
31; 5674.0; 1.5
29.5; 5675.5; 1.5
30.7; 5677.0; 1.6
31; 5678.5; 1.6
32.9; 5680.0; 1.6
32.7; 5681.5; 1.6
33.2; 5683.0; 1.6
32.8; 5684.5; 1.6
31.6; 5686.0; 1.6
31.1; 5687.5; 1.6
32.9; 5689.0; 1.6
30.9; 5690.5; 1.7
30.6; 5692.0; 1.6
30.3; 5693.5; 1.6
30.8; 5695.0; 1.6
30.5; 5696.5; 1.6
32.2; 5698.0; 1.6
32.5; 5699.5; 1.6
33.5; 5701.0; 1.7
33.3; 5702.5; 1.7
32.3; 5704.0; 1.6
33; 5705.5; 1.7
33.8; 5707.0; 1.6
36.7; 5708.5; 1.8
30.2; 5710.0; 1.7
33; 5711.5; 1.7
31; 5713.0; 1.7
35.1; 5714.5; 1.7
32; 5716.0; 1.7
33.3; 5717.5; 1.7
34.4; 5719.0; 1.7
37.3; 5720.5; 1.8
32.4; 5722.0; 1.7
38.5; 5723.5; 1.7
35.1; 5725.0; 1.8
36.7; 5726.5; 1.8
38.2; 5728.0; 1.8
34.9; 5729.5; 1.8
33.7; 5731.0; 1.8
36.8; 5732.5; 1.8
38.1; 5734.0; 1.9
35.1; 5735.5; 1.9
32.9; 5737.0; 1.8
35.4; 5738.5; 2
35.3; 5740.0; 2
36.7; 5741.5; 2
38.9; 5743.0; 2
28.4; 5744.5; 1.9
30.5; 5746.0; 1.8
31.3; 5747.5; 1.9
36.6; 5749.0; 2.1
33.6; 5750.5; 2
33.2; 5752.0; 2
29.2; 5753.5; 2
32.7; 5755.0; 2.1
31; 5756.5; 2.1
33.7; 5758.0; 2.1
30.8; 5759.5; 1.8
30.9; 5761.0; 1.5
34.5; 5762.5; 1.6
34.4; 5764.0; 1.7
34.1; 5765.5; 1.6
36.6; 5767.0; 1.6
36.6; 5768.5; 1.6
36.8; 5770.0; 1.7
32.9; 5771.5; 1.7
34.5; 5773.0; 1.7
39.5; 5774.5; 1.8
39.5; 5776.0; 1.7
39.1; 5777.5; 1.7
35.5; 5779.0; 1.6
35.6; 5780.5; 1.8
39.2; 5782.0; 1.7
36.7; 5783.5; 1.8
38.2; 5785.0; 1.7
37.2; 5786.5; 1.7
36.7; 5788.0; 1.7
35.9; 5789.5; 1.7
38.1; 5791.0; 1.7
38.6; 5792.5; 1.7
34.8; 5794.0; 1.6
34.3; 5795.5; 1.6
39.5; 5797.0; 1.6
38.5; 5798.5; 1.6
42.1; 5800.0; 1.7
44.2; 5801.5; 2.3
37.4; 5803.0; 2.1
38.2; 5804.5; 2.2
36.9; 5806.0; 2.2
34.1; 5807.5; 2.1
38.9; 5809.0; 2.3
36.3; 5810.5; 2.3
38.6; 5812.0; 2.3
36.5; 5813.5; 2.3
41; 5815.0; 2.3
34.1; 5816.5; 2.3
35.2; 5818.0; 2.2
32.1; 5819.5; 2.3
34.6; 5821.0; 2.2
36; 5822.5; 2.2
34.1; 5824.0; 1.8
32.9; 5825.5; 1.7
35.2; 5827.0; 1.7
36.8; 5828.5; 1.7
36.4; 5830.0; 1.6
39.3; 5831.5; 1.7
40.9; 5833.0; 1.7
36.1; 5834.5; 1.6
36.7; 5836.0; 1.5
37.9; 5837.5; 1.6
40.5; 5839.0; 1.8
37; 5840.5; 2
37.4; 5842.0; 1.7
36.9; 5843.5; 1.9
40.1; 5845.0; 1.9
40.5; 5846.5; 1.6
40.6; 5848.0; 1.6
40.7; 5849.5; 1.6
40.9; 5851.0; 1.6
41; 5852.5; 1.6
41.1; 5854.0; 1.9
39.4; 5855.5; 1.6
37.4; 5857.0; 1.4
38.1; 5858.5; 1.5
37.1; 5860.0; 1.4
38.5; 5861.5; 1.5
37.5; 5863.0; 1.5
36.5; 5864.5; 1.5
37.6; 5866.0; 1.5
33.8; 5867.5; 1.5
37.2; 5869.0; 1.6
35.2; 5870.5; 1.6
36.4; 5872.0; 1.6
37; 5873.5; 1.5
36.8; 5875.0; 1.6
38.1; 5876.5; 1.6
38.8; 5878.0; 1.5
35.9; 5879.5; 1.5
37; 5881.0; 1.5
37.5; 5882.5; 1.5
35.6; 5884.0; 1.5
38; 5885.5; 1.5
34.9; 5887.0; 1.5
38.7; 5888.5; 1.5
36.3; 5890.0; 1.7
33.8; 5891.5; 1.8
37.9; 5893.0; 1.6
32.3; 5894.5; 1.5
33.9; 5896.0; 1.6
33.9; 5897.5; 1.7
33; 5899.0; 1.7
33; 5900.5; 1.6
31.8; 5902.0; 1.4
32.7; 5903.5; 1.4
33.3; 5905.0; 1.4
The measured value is 0.140 mag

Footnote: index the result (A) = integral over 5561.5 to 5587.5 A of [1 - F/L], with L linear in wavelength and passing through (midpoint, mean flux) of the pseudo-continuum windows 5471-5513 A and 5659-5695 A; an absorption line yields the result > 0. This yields -0.3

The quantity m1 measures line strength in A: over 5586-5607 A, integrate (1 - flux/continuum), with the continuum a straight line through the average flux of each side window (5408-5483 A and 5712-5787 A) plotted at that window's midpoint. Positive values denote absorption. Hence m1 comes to 1.1 A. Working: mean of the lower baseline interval 33.4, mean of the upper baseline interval 34.9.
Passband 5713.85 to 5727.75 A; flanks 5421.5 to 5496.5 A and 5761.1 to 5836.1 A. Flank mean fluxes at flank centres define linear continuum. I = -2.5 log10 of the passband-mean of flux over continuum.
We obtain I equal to 0.02 mag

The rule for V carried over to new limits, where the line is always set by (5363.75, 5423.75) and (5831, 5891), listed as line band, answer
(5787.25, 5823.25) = 0.01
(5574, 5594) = 0.15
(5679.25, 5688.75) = 0.14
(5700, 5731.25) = 0.08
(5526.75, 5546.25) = 0.07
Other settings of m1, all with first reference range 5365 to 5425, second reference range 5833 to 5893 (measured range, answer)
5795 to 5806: -0.5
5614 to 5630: 1.8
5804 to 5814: 0.1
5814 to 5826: 0.8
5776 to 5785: -0.1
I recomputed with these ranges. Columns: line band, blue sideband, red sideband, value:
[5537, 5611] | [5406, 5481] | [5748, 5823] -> 0.090 mag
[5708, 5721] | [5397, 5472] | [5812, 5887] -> 0.082 mag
